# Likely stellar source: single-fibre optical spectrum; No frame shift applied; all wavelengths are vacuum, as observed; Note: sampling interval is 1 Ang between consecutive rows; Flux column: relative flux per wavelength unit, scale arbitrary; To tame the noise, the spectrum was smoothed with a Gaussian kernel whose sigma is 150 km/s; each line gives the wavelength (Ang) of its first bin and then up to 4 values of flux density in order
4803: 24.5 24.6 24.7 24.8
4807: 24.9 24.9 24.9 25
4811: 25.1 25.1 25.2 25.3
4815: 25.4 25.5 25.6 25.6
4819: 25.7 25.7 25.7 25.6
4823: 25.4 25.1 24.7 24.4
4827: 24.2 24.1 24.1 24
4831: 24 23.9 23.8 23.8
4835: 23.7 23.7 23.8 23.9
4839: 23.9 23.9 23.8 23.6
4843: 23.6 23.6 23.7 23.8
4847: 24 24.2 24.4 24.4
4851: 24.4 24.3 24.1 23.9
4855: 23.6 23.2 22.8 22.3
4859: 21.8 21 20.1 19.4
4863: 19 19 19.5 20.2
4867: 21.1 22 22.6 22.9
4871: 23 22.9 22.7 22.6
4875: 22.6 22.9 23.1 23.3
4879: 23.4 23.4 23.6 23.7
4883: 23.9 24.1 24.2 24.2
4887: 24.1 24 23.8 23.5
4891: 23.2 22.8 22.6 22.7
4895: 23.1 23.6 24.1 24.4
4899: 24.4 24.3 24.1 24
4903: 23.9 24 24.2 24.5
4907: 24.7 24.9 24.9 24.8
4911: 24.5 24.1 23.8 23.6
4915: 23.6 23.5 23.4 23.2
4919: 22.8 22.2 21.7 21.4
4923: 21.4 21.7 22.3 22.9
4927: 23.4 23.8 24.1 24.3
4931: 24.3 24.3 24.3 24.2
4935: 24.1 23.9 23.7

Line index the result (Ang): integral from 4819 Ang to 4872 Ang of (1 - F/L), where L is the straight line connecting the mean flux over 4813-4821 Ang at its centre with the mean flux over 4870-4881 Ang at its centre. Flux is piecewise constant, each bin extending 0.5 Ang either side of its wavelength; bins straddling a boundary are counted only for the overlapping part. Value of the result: 2.2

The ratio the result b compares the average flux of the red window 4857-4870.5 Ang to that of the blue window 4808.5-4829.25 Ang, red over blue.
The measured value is 0.83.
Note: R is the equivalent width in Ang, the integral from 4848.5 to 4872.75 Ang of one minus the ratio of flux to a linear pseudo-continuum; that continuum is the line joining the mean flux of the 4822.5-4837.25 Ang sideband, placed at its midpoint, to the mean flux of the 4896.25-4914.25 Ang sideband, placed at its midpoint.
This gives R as 2.06 Ang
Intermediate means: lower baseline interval 24.2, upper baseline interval 24.3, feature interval 22.2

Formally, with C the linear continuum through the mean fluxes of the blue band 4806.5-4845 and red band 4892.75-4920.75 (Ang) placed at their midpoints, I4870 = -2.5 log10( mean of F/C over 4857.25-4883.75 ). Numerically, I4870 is 0.10 mag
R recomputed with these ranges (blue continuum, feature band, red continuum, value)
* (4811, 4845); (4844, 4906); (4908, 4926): 1.9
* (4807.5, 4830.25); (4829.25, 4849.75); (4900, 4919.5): 0.8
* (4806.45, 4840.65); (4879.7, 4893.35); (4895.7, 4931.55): 0.2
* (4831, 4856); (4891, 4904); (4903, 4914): 0.3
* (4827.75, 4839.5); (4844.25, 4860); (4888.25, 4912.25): 0.2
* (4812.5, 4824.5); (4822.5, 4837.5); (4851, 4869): 0.2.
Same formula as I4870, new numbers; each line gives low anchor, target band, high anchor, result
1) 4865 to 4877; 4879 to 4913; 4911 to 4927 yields -0.06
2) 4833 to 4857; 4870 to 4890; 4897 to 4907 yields 0.03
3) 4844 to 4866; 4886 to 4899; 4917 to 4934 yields -0.04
